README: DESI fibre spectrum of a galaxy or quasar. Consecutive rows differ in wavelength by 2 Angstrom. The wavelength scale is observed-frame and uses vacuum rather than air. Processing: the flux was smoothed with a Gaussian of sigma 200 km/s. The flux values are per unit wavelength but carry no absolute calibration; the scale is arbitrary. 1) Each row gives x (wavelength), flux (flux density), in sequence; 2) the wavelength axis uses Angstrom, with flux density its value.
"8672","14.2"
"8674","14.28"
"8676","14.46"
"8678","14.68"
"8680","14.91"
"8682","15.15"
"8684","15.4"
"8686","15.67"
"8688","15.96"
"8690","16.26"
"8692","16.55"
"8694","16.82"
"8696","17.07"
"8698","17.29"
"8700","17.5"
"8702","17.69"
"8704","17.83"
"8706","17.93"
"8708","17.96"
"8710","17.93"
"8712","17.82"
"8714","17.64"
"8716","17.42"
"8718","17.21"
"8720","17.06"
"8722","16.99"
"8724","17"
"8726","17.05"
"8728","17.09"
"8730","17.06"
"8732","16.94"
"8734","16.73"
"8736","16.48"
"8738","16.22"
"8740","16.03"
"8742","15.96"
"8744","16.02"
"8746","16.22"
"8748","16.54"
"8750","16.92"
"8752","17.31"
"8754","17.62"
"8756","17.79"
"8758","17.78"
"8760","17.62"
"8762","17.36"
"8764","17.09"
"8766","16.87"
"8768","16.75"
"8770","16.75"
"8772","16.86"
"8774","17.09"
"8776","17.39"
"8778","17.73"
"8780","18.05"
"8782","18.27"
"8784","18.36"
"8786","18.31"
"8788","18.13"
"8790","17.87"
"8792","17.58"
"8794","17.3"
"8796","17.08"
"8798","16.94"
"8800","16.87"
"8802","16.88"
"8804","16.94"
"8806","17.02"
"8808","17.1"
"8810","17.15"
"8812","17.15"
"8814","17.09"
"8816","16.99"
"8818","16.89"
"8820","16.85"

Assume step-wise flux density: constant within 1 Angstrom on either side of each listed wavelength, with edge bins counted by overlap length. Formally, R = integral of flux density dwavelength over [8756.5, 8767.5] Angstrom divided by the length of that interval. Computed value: 17.3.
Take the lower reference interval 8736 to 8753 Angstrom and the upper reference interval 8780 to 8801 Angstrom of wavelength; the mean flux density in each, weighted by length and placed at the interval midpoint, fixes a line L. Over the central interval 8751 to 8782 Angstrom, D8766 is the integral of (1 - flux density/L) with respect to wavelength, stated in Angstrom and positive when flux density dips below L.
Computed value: -0.6 Angstrom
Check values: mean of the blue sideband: 16.4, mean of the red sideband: 17.7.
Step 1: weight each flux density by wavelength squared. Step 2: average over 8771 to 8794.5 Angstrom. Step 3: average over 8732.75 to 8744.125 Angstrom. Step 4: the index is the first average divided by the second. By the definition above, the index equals 1.10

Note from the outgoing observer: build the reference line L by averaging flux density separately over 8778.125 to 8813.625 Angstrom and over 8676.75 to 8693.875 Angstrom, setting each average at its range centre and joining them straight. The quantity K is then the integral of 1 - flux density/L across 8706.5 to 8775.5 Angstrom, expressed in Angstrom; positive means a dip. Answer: -2.09 Angstrom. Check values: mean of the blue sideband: 15.6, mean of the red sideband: 17.5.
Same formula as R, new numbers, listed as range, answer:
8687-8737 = 17.2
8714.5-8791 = 17.2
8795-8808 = 17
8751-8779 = 17.3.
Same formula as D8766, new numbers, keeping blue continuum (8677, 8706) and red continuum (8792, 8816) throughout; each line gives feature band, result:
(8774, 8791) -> -1.0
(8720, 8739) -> -0.3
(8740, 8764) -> -0.3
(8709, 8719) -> -0.6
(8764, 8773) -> 0.0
